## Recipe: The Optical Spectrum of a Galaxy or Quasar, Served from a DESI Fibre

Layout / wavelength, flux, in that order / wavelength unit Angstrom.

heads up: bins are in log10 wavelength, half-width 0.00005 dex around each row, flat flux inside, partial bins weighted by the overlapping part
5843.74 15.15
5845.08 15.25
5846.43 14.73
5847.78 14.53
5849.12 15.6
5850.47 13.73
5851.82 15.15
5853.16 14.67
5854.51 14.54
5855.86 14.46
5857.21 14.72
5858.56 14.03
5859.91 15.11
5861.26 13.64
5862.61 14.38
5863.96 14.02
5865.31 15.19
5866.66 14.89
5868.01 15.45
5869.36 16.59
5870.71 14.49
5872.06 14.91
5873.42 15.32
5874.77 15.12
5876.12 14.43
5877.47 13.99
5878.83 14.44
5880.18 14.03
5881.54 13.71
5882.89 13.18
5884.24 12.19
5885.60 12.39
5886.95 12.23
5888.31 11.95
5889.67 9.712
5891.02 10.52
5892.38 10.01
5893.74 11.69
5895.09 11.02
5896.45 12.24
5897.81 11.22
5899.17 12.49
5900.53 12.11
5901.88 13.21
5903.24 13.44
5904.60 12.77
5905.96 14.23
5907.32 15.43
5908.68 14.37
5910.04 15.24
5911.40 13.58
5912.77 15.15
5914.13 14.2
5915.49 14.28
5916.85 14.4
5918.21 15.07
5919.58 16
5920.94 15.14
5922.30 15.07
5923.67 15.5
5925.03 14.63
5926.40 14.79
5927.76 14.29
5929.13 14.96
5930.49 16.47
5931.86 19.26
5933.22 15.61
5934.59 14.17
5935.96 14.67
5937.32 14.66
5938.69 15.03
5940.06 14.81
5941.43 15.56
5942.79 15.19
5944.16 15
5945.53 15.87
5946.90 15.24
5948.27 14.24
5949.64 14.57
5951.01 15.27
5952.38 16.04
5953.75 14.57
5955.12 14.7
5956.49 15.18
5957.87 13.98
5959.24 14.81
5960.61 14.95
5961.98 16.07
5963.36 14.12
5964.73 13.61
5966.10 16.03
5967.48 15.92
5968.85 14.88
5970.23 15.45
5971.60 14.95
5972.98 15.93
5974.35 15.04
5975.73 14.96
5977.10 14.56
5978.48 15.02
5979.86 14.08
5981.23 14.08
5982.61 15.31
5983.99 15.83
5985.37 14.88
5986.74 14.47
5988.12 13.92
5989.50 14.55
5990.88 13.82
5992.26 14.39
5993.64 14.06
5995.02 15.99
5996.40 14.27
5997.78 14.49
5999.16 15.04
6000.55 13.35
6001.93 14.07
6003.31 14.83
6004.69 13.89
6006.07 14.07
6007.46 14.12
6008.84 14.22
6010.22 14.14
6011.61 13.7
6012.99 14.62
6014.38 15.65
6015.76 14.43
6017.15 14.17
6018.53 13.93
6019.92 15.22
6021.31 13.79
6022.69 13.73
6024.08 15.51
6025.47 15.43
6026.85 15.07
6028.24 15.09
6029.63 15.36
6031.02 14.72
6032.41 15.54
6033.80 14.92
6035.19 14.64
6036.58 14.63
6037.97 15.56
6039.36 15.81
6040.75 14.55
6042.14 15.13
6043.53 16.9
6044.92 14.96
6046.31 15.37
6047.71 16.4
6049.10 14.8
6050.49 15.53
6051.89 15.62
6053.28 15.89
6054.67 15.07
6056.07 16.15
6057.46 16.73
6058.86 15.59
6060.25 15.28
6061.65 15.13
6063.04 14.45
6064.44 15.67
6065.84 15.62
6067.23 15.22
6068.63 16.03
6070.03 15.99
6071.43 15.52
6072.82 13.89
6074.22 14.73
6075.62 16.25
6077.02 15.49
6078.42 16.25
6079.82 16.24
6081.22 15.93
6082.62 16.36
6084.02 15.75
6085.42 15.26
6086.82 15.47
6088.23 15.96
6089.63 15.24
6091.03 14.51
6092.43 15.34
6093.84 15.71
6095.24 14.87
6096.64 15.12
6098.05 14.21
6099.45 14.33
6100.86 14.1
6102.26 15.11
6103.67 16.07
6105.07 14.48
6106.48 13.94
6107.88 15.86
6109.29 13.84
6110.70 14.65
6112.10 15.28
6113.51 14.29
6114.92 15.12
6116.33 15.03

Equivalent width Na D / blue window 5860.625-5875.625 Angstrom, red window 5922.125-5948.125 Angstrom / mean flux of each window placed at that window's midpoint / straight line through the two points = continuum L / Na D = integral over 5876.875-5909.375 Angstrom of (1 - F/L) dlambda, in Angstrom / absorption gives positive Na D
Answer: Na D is 5.3 Angstrom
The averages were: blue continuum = 14.9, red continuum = 15.3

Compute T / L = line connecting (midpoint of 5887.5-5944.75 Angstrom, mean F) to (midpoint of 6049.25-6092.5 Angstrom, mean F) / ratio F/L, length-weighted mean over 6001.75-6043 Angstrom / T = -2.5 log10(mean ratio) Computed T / 0.03 mag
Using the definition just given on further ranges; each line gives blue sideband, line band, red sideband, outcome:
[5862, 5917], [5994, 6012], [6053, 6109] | 0.02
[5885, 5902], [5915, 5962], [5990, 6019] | -0.19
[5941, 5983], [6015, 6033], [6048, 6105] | 0.03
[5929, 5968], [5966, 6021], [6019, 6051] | 0.04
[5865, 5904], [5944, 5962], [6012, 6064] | -0.07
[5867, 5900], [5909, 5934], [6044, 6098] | -0.12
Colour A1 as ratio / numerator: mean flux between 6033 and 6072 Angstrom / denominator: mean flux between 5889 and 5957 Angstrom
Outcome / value 1.08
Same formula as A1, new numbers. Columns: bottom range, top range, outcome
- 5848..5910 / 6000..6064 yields 1.10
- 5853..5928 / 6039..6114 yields 1.11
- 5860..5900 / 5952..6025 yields 1.10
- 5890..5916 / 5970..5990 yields 1.15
